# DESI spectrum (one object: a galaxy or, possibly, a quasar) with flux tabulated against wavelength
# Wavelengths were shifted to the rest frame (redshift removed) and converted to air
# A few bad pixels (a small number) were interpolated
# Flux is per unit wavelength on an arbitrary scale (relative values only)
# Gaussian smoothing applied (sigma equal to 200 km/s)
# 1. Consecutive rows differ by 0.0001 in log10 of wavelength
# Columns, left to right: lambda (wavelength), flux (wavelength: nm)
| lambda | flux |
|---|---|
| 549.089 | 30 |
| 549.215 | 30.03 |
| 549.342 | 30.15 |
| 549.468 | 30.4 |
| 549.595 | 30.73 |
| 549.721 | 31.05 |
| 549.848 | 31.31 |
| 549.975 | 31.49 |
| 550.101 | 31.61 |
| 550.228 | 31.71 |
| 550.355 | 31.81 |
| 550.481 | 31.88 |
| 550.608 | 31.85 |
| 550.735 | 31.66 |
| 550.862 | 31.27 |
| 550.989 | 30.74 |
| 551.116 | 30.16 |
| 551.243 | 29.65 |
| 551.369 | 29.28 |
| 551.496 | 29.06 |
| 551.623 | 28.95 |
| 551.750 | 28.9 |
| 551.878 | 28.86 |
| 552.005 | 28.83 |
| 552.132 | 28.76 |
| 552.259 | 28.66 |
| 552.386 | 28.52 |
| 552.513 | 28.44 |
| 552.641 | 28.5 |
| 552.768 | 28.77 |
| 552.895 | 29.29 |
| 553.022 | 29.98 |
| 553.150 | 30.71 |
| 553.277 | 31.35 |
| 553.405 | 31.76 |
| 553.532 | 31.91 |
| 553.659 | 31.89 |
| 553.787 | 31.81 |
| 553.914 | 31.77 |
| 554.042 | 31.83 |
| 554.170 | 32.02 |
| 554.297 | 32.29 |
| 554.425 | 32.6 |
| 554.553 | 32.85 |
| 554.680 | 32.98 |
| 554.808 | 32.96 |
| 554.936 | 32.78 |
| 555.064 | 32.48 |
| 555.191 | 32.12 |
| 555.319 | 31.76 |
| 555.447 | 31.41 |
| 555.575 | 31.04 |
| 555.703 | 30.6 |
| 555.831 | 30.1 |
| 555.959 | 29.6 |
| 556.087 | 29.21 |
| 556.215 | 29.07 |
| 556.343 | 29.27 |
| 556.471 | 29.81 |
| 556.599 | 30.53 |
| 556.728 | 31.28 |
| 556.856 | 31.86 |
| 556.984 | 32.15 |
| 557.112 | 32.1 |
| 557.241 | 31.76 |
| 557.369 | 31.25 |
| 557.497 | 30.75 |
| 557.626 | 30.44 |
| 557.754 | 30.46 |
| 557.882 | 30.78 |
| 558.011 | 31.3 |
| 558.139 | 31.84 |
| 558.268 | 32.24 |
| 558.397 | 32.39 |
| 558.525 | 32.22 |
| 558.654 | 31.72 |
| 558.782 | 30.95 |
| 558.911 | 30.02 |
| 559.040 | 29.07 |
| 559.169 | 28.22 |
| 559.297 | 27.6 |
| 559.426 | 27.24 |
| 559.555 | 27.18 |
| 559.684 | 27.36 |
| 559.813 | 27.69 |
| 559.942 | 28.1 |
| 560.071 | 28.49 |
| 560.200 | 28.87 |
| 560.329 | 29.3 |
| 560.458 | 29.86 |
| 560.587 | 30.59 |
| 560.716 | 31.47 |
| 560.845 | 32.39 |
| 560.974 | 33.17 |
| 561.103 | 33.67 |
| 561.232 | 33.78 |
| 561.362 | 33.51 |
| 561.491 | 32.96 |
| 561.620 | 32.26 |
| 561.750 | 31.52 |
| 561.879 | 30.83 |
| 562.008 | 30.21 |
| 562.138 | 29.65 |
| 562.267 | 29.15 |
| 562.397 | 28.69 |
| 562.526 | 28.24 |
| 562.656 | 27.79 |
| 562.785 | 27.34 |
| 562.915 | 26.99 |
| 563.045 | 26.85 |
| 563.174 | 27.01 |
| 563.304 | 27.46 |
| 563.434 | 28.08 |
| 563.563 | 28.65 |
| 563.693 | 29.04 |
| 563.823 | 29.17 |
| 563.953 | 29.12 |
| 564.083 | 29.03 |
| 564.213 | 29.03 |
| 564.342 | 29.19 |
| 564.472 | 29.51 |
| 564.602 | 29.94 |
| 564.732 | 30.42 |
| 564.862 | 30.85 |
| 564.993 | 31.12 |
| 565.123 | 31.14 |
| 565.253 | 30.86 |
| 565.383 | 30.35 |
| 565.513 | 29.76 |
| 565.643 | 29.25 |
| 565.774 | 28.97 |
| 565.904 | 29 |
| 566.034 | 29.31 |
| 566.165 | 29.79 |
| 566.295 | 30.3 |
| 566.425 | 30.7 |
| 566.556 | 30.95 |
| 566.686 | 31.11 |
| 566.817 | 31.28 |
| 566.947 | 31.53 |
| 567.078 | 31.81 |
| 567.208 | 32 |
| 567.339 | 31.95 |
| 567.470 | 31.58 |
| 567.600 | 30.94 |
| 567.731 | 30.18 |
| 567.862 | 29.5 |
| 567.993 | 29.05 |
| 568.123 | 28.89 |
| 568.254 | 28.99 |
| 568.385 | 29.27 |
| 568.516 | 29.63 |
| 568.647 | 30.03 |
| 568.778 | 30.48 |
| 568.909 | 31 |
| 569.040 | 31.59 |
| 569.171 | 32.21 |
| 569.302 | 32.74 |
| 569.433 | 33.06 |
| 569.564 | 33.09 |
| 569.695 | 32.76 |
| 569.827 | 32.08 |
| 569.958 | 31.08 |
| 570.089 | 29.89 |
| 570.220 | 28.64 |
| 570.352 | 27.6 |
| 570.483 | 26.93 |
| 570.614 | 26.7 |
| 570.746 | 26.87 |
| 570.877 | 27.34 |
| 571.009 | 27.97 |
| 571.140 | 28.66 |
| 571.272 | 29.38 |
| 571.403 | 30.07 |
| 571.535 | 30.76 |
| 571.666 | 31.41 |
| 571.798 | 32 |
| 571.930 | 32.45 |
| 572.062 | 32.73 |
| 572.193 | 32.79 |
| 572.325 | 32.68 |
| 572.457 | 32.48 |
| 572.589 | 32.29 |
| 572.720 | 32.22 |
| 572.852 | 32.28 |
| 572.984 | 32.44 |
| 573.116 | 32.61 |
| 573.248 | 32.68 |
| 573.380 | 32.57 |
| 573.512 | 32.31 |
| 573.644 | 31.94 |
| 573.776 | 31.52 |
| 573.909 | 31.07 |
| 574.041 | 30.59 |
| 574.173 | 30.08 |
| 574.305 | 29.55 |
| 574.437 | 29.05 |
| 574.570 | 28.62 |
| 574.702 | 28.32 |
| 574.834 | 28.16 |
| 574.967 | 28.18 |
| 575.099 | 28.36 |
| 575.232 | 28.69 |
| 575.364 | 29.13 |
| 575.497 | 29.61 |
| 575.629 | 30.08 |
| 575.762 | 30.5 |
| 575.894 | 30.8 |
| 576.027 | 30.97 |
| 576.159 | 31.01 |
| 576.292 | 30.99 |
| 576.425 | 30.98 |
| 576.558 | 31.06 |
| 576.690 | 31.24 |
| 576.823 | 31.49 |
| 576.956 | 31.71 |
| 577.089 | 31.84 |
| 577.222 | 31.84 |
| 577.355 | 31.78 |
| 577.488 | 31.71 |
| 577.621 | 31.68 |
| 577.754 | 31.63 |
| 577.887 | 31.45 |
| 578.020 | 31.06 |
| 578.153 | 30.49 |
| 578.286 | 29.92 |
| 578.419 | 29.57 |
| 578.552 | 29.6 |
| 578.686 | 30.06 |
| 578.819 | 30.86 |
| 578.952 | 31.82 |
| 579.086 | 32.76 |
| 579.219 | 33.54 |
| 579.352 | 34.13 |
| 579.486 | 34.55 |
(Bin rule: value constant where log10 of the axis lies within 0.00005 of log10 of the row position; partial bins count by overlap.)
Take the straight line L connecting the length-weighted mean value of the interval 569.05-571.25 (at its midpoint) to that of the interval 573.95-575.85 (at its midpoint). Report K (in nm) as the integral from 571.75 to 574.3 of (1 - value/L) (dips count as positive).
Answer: -0.22 nm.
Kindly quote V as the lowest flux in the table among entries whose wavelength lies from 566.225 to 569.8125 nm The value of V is 28.89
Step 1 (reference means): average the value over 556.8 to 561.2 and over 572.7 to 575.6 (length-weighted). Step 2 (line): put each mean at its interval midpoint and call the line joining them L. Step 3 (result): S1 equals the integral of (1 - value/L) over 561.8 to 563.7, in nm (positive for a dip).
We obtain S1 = 0.13 nm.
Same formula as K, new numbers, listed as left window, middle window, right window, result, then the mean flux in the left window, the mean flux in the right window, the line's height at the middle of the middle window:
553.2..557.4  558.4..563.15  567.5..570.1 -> 0.205 nm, 31.5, 30.9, 31.2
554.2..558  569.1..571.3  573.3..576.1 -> 0.036 nm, 31.3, 30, 30.3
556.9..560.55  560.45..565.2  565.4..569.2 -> 0.033 nm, 30.1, 30.4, 30.2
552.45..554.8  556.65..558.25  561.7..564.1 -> -0.064 nm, 31.2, 28.7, 30.1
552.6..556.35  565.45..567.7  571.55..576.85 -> 0.032 nm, 31.2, 30.9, 31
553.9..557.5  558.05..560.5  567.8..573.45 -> 0.135 nm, 31.4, 30.7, 31.2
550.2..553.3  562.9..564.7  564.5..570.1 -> 0.114 nm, 29.9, 30.7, 30.5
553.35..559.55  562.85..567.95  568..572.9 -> 0.150 nm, 31.1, 30.5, 30.7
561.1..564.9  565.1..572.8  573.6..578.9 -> -0.139 nm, 29.6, 30.4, 30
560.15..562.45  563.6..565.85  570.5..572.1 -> 0.064 nm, 31.2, 29.6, 30.7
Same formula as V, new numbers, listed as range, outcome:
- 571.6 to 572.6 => 31.41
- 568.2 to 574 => 26.7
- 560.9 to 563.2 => 26.85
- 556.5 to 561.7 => 27.18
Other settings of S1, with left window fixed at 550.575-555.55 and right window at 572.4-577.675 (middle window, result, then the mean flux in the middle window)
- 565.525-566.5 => 0.037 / 29.6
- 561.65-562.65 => 0.035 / 29.7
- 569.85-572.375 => 0.084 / 29.8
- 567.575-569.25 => 0.037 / 30.1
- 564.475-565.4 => 0.006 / 30.6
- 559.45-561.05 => 0.066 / 29.5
